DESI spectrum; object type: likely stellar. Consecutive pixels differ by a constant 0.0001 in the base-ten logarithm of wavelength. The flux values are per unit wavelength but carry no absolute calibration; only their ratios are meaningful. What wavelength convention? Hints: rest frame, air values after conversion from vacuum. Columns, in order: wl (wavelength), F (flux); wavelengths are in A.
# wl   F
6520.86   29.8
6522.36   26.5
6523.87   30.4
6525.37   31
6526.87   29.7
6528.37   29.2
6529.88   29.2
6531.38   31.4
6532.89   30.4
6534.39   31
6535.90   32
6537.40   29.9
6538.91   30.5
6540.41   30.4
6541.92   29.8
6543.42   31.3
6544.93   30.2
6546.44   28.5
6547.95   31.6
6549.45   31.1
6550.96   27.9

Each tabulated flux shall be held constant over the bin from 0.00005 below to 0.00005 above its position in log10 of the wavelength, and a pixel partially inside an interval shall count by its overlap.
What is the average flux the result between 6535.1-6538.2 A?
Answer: 30.9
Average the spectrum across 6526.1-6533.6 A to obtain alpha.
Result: 30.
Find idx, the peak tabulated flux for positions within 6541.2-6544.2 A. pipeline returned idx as 31.3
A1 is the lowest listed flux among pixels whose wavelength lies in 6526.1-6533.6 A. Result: 29.2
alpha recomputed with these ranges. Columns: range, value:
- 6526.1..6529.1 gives 29.5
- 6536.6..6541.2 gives 30.3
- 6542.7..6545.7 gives 30.7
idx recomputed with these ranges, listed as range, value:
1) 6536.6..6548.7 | 31.6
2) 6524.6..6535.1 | 31.4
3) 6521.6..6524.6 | 30.4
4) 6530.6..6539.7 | 32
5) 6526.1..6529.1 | 29.7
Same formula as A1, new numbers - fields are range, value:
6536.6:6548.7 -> 28.5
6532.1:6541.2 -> 29.9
